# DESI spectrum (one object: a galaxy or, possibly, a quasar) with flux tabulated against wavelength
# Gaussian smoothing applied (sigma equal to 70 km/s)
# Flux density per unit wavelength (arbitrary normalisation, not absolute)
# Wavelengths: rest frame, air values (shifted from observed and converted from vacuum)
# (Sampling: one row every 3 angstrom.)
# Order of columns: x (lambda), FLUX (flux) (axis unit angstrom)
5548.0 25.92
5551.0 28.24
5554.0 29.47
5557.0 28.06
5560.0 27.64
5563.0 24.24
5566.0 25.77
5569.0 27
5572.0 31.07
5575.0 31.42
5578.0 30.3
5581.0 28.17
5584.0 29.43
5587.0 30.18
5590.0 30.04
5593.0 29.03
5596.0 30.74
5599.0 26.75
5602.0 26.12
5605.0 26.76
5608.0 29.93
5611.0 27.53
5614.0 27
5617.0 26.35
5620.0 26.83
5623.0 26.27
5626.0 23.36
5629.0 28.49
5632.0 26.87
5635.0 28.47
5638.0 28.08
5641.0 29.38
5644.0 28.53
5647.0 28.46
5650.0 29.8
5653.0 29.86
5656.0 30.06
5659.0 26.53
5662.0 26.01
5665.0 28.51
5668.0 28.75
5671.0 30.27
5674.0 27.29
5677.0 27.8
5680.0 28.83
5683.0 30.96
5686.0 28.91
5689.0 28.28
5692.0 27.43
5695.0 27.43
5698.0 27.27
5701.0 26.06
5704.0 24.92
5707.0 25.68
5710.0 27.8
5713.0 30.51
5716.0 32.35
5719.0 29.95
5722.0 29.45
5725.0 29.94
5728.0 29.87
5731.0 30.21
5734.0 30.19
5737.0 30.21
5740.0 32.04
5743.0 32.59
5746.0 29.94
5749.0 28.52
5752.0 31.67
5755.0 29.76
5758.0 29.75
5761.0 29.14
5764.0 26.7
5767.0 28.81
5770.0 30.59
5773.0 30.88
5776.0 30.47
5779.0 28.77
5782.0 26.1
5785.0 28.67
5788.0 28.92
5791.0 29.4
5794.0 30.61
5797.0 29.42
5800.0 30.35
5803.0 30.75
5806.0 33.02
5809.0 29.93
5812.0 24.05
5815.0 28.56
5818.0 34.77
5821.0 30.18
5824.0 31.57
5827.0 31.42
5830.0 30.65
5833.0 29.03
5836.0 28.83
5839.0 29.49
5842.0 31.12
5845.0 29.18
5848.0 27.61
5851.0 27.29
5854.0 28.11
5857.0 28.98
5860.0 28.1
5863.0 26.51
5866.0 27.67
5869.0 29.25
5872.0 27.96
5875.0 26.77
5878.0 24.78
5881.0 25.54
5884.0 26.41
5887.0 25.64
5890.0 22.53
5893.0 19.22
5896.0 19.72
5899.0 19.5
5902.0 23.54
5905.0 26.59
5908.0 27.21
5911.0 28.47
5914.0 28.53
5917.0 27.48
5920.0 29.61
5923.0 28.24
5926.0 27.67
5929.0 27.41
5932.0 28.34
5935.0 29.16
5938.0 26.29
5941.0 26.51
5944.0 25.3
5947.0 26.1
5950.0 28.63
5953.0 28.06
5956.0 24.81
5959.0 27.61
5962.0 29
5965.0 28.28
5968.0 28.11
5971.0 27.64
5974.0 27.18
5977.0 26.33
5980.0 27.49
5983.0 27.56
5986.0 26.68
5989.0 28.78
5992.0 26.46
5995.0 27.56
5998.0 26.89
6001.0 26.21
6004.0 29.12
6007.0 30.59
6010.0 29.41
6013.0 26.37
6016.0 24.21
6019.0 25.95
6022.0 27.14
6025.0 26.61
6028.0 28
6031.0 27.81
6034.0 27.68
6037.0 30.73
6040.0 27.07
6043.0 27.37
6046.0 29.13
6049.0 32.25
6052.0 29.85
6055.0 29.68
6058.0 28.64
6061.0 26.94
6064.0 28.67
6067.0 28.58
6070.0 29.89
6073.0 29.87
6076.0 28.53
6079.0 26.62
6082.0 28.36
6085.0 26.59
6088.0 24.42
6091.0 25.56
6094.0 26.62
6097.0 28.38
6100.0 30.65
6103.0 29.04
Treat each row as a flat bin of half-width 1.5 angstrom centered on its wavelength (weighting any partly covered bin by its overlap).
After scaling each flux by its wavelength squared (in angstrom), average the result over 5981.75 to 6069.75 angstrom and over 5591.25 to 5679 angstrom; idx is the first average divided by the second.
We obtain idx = 1.15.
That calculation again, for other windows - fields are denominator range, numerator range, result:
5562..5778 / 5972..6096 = 1.10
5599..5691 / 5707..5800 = 1.10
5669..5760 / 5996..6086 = 1.08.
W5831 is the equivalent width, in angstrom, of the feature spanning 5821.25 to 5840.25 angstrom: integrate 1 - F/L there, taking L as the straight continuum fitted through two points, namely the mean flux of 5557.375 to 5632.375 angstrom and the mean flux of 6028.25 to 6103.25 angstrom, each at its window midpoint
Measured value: -1.4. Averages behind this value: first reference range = 27.9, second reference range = 28.3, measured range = 30.2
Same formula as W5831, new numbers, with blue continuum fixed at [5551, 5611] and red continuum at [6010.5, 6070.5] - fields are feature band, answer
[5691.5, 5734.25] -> -0.29 angstrom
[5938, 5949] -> 0.81 angstrom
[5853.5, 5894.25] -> 2.90 angstrom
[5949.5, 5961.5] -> 0.38 angstrom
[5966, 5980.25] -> 0.41 angstrom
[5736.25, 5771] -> -1.97 angstrom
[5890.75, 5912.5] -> 3.70 angstrom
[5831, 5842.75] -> -0.53 angstrom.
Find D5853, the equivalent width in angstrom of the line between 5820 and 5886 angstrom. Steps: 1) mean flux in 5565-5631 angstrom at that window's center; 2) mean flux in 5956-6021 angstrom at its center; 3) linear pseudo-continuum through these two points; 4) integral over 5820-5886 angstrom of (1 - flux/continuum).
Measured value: -1.8 angstrom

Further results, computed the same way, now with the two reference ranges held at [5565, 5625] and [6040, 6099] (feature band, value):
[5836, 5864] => -0.29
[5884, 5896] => 2.39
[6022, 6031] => 0.27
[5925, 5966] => 1.27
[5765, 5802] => -1.48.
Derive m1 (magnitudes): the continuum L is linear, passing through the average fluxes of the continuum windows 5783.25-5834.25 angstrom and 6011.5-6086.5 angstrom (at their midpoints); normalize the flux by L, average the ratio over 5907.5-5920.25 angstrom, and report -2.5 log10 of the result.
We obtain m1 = 0.038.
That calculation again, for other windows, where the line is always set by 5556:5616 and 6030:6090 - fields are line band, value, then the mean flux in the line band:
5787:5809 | -0.07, 30.4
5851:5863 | 0.01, 28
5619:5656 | 0.01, 28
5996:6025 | 0.04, 27.3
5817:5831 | -0.12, 31.6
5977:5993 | 0.04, 27.3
